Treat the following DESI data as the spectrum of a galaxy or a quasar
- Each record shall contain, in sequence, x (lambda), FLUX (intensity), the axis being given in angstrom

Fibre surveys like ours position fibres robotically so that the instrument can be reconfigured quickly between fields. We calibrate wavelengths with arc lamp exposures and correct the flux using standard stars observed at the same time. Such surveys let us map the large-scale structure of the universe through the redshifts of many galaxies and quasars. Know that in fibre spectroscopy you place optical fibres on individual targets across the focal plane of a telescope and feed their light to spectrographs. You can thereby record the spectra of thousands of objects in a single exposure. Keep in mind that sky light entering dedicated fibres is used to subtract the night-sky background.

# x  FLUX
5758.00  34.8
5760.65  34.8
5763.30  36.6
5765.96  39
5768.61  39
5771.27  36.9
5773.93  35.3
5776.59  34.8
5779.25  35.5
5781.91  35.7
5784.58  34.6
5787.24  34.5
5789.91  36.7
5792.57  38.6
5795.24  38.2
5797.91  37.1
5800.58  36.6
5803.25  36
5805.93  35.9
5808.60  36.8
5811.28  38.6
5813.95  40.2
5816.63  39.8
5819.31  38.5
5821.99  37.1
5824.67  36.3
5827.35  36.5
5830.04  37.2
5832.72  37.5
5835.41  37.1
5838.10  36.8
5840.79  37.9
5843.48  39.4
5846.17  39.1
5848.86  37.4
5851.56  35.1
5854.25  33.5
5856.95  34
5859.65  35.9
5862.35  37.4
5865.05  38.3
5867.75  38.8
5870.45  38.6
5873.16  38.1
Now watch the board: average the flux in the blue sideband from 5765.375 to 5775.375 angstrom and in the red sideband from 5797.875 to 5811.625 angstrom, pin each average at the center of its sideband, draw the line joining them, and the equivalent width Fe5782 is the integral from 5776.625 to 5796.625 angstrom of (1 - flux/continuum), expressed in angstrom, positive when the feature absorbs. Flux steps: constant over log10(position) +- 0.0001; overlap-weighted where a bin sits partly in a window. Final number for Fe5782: 0.5 angstrom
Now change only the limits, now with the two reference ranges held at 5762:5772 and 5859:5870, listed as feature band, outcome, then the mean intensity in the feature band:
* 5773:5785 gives 0.85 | 35.2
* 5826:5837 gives 0.23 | 37.1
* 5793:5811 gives 0.44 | 37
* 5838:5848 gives -0.16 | 38.5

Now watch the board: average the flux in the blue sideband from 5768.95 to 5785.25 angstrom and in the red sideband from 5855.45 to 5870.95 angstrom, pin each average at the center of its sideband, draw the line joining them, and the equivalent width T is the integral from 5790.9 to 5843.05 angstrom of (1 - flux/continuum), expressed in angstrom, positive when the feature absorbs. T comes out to -1.7 angstrom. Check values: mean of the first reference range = 35.7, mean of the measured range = 37.5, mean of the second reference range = 37.1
